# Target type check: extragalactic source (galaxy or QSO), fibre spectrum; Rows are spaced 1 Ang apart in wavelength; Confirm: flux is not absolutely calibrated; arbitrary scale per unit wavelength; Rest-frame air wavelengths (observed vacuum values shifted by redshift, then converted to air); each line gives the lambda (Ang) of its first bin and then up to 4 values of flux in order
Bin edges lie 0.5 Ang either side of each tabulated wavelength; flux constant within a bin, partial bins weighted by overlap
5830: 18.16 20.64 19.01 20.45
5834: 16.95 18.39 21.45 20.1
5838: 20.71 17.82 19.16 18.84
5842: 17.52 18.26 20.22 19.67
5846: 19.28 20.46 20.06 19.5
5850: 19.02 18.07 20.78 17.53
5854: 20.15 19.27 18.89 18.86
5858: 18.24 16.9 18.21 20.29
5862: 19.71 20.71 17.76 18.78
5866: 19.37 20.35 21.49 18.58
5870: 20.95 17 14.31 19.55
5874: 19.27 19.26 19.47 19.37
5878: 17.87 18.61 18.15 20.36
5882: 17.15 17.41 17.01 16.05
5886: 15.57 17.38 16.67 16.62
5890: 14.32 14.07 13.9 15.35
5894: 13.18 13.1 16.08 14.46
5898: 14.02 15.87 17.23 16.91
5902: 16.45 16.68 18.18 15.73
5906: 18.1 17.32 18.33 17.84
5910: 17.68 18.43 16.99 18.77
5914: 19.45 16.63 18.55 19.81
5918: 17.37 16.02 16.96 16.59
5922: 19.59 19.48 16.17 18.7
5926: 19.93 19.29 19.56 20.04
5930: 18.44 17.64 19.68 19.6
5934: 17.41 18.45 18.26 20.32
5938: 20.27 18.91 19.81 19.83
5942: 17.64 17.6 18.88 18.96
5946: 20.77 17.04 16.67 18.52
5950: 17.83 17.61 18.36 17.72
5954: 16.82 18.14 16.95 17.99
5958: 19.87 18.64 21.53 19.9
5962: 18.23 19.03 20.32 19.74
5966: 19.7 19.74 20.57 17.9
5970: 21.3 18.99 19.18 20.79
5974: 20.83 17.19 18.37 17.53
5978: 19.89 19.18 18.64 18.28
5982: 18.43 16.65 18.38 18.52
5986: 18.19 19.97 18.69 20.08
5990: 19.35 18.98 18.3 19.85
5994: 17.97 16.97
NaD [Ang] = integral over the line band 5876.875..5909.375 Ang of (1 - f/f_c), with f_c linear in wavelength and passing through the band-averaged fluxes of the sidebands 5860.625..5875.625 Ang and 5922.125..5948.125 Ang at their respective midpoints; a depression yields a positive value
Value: 4.4 Ang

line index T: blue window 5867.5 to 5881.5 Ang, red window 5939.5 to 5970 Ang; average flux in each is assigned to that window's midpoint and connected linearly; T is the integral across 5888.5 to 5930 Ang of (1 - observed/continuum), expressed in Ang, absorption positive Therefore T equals 3.9 Ang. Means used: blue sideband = 18.9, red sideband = 18.8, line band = 17.1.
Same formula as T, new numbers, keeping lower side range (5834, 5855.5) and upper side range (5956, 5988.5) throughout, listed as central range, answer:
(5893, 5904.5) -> 2.1 Ang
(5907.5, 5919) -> 0.7 Ang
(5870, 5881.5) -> 0.4 Ang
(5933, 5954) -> 0.7 Ang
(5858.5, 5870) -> -0.1 Ang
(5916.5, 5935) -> 0.7 Ang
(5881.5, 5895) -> 2.5 Ang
